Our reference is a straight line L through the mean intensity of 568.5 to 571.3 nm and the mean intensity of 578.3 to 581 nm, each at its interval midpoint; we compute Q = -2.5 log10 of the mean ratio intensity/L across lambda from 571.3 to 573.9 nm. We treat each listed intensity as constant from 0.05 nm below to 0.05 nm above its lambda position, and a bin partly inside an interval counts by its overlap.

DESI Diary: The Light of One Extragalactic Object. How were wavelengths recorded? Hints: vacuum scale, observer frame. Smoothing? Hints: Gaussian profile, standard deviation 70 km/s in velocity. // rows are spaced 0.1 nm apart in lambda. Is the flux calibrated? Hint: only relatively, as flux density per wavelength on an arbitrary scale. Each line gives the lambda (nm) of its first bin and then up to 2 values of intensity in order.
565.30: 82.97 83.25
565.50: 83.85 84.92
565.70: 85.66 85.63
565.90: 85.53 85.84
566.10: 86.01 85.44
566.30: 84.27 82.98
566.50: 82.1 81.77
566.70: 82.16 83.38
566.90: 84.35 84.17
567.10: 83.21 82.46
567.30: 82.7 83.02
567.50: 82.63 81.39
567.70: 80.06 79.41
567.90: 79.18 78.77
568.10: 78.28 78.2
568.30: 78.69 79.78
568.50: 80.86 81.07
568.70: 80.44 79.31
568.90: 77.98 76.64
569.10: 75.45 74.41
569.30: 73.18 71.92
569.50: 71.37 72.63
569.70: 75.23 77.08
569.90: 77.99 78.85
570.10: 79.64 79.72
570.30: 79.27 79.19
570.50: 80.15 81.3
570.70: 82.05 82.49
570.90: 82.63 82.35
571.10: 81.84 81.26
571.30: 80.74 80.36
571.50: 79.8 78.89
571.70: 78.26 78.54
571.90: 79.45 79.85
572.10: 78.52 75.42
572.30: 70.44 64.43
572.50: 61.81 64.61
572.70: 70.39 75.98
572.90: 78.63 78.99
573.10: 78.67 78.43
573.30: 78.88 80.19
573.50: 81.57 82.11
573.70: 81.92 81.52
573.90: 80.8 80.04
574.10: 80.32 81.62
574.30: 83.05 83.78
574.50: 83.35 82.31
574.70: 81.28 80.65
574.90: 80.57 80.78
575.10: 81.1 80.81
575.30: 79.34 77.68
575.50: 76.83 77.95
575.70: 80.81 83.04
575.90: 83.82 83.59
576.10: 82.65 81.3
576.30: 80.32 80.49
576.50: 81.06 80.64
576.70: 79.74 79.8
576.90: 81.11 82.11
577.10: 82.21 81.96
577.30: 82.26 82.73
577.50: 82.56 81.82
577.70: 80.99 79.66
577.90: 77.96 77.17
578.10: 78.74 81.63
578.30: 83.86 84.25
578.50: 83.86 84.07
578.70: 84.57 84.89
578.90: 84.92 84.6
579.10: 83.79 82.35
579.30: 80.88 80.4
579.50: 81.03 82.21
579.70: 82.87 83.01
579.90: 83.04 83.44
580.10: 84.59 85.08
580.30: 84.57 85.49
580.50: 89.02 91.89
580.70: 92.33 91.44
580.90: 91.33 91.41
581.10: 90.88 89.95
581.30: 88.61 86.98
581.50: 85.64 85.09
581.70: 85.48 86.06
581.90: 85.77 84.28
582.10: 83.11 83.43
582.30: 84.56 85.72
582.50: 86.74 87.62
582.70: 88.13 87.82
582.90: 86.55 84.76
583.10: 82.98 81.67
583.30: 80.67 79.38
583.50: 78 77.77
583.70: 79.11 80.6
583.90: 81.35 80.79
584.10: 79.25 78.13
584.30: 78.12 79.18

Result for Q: 0.05 mag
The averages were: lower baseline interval 78.4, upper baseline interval 85.1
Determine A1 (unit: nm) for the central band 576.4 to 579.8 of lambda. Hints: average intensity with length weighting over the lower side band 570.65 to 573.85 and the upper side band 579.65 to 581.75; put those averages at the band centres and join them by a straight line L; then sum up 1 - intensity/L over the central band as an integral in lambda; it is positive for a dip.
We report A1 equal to 0.10 nm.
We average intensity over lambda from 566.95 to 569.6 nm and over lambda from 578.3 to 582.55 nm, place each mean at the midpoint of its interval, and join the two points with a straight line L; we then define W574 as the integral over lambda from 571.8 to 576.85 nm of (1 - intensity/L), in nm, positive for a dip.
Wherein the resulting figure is 0.20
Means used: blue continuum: 78.9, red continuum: 85.5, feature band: 79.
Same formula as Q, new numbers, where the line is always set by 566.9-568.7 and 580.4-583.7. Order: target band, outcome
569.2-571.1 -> 0.05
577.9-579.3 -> 0.03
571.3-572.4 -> 0.07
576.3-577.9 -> 0.04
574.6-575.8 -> 0.05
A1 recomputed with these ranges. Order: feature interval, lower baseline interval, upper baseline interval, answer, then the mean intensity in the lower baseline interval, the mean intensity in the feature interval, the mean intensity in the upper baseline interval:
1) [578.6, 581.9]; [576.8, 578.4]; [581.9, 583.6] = -0.13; 81.2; 85.8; 84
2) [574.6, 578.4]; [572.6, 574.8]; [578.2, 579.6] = 0.04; 79.8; 80.9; 83.2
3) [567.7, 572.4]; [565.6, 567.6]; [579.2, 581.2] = 0.34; 83.8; 78.3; 86.1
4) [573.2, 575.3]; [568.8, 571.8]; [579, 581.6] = 0.00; 78.4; 81.2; 86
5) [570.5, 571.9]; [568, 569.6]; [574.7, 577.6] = -0.04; 77.1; 80.7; 81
